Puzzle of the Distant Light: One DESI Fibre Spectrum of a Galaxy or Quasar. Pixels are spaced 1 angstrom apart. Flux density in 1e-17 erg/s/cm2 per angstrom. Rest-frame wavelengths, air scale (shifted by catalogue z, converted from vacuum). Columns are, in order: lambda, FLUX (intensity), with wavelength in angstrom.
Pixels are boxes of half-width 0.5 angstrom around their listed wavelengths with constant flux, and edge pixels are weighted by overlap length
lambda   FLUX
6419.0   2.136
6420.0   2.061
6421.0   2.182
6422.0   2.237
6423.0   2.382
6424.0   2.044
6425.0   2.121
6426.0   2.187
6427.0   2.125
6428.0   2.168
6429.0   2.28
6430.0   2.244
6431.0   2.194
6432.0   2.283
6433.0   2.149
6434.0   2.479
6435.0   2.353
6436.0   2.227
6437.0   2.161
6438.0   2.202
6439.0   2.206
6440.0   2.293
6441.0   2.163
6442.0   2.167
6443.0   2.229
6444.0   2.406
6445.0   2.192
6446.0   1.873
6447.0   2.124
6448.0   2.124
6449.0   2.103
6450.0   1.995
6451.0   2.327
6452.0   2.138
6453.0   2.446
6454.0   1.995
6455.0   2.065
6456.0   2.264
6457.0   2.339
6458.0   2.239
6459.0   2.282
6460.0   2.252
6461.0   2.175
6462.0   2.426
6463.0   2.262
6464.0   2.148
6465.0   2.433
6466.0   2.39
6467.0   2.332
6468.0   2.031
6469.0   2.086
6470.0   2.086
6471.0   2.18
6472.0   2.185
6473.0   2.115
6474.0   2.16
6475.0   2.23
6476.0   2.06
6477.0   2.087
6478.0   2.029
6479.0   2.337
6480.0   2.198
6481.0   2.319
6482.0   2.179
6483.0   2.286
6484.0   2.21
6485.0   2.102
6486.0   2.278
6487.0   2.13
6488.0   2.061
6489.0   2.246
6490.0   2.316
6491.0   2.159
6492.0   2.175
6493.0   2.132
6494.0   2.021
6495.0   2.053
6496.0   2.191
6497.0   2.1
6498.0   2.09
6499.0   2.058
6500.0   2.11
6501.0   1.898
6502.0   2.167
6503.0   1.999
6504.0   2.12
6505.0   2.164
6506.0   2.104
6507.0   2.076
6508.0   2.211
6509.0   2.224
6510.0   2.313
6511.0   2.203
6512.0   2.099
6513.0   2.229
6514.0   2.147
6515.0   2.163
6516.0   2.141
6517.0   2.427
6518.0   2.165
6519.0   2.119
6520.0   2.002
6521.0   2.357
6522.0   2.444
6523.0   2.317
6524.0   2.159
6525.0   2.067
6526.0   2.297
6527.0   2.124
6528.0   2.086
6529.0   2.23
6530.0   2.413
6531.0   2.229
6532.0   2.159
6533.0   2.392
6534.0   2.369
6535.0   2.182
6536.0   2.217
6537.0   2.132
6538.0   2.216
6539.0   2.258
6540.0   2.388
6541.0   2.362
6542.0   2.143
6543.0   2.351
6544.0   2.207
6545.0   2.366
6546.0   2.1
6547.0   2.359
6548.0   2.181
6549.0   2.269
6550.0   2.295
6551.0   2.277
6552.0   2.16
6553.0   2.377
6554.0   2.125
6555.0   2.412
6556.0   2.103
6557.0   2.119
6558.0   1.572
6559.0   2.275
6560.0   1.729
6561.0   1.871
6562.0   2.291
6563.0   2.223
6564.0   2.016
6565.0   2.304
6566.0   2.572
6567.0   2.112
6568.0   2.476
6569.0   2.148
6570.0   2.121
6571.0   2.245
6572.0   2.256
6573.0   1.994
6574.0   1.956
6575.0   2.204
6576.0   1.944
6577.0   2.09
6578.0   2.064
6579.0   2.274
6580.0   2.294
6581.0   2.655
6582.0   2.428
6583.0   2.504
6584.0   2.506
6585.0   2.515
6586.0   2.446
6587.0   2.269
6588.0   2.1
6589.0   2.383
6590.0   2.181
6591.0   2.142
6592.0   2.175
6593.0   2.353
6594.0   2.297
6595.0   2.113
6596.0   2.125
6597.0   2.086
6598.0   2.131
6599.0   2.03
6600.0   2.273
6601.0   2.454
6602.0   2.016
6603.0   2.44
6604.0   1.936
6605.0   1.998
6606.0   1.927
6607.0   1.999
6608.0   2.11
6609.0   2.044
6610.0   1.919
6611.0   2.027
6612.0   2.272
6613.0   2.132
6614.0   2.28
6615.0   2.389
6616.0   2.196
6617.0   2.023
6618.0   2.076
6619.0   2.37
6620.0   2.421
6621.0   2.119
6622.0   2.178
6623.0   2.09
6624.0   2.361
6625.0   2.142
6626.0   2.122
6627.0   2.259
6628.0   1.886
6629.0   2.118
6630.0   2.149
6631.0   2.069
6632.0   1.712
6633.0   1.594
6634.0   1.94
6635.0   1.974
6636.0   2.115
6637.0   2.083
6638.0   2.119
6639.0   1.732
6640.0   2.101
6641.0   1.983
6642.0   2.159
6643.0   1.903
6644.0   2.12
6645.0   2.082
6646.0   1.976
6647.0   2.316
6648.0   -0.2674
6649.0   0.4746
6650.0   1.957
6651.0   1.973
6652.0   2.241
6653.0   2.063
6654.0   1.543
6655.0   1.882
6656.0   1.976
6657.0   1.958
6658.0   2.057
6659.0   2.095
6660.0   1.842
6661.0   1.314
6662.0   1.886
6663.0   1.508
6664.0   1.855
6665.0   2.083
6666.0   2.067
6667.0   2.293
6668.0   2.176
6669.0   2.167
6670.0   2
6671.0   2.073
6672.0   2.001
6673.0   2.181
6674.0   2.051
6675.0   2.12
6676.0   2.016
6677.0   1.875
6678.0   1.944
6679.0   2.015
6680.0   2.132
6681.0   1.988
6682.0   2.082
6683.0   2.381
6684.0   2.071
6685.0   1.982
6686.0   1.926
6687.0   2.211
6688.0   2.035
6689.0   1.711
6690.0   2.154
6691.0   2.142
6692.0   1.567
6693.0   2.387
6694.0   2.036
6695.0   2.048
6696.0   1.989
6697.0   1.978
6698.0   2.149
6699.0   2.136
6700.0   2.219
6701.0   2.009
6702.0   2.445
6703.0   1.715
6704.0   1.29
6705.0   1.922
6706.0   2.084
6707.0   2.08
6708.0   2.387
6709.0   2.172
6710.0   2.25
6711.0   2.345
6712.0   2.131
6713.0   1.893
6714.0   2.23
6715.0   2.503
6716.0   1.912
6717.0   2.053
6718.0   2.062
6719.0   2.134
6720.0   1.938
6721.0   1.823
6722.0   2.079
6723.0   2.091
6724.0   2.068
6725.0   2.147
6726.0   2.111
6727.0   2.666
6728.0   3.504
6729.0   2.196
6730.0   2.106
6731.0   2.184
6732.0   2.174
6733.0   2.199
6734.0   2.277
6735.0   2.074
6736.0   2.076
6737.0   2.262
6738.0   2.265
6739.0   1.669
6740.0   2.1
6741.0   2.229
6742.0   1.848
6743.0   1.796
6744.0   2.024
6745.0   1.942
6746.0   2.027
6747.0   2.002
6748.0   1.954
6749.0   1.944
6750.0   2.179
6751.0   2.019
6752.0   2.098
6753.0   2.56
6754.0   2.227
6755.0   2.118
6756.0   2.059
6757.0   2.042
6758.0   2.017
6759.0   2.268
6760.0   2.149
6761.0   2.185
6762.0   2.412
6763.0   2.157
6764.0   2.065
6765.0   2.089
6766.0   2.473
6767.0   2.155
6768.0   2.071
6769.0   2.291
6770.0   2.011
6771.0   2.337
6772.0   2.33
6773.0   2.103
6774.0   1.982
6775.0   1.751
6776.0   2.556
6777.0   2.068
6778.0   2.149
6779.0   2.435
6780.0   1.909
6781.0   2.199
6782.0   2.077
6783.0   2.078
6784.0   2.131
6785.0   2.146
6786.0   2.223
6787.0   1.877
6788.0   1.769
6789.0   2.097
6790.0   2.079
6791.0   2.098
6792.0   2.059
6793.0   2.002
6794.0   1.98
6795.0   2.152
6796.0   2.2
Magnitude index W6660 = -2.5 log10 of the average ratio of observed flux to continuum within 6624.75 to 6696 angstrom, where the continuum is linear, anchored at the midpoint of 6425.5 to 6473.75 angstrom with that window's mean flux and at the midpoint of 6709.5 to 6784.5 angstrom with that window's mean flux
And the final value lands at 0.110 mag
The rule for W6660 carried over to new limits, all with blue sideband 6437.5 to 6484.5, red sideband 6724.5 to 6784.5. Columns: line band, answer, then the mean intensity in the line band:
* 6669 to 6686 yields 0.06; 2.06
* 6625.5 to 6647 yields 0.08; 2.02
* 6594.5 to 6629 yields 0.02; 2.15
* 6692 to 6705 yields 0.08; 2.01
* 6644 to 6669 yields 0.19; 1.82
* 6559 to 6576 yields 0.02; 2.15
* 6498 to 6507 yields 0.06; 2.08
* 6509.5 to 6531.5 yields -0.01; 2.22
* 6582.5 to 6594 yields -0.07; 2.32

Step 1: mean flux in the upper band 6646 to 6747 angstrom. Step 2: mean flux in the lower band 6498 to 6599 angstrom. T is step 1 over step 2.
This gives 0.92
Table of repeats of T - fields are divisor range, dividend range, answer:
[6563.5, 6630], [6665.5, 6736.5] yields 0.96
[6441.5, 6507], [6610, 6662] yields 0.91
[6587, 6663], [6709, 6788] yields 1.06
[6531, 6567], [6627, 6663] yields 0.84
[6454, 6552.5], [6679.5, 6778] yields 0.96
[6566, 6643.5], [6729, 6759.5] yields 0.97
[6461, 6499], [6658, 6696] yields 0.92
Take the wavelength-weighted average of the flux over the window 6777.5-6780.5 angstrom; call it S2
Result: 2.16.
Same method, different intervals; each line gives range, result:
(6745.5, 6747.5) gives 2.01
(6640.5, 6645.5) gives 2.05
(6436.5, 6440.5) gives 2.22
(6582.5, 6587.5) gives 2.45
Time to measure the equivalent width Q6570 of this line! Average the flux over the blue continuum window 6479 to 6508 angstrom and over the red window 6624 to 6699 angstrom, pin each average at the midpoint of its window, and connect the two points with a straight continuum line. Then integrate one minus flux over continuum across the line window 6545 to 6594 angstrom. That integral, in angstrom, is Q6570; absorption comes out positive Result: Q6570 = -3.74 angstrom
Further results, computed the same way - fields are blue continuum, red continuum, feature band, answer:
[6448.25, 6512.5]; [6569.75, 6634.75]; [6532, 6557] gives -1.0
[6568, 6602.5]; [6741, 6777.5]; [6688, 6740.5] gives 0.8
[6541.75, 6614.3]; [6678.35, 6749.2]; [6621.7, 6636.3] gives 0.8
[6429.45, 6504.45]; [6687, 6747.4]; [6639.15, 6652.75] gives 2.2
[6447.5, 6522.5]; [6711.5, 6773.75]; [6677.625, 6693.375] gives 0.8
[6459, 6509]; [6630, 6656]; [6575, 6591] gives -2.7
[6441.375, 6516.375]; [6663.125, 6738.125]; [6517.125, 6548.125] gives -1.2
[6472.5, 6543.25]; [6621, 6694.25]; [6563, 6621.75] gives -4.1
